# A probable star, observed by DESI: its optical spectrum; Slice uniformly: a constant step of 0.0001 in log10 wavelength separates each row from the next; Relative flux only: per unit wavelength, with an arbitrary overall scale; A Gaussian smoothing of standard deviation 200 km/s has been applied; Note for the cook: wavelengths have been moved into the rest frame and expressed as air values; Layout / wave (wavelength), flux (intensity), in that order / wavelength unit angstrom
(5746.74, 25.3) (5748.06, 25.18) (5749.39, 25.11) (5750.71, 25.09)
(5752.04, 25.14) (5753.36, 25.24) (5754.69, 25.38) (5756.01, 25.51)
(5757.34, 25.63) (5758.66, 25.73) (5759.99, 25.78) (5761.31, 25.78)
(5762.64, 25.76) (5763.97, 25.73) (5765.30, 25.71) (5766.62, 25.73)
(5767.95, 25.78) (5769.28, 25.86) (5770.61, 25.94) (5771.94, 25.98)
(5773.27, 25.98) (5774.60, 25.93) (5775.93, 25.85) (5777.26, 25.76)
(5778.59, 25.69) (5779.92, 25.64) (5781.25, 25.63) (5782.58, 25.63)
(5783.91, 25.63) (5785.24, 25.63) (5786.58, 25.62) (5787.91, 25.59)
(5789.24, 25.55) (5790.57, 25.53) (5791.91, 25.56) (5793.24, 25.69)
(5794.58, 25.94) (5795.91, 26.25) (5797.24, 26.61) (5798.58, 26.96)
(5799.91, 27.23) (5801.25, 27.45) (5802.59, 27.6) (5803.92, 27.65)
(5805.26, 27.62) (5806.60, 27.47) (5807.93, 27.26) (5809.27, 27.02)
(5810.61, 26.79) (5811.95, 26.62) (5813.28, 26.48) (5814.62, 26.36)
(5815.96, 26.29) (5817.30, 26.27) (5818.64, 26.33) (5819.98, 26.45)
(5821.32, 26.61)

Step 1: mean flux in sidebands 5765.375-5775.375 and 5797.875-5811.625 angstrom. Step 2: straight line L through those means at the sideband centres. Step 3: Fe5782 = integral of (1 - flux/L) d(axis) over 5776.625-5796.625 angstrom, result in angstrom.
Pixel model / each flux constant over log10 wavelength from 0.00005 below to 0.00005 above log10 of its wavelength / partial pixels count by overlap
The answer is 0.6 angstrom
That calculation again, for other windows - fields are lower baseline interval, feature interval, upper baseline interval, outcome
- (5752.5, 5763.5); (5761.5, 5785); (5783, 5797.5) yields -0.1 angstrom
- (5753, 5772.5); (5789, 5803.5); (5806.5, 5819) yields 0.0 angstrom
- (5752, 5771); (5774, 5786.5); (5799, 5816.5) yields 0.3 angstrom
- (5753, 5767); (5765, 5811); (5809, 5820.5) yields -0.2 angstrom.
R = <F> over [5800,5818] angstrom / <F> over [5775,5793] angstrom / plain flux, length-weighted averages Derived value 1.1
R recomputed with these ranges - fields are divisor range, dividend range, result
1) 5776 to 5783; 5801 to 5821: 1.05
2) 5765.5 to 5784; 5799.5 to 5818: 1.05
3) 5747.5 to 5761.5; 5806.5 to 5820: 1.05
